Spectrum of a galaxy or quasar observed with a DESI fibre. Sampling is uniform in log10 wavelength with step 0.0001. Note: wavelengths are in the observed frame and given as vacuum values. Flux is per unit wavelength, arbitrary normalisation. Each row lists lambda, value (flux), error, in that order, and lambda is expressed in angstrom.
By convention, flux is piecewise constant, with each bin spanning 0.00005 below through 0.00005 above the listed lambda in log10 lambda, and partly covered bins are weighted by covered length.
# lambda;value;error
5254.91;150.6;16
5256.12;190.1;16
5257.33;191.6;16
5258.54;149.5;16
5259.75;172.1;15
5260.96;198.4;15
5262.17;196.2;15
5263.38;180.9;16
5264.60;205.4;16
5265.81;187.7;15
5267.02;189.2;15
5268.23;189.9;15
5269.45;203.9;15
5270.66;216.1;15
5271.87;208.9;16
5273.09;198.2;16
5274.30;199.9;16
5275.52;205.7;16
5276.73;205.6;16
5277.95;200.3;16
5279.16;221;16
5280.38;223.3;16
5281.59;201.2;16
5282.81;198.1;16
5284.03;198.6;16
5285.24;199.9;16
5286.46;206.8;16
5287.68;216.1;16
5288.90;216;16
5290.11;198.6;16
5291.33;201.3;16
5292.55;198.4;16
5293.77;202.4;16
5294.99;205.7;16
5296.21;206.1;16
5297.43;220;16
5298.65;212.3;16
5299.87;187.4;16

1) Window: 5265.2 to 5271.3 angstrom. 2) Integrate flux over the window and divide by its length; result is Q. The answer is 198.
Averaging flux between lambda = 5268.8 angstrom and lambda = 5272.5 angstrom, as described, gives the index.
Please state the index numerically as 209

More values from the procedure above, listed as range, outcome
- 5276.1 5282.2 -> 210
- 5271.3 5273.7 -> 203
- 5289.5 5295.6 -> 201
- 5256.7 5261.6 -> 178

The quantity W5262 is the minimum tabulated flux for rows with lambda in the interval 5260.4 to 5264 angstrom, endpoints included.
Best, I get 180.9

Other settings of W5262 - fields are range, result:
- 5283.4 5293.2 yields 198.4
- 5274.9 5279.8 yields 200.3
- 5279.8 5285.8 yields 198.1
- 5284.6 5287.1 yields 199.9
